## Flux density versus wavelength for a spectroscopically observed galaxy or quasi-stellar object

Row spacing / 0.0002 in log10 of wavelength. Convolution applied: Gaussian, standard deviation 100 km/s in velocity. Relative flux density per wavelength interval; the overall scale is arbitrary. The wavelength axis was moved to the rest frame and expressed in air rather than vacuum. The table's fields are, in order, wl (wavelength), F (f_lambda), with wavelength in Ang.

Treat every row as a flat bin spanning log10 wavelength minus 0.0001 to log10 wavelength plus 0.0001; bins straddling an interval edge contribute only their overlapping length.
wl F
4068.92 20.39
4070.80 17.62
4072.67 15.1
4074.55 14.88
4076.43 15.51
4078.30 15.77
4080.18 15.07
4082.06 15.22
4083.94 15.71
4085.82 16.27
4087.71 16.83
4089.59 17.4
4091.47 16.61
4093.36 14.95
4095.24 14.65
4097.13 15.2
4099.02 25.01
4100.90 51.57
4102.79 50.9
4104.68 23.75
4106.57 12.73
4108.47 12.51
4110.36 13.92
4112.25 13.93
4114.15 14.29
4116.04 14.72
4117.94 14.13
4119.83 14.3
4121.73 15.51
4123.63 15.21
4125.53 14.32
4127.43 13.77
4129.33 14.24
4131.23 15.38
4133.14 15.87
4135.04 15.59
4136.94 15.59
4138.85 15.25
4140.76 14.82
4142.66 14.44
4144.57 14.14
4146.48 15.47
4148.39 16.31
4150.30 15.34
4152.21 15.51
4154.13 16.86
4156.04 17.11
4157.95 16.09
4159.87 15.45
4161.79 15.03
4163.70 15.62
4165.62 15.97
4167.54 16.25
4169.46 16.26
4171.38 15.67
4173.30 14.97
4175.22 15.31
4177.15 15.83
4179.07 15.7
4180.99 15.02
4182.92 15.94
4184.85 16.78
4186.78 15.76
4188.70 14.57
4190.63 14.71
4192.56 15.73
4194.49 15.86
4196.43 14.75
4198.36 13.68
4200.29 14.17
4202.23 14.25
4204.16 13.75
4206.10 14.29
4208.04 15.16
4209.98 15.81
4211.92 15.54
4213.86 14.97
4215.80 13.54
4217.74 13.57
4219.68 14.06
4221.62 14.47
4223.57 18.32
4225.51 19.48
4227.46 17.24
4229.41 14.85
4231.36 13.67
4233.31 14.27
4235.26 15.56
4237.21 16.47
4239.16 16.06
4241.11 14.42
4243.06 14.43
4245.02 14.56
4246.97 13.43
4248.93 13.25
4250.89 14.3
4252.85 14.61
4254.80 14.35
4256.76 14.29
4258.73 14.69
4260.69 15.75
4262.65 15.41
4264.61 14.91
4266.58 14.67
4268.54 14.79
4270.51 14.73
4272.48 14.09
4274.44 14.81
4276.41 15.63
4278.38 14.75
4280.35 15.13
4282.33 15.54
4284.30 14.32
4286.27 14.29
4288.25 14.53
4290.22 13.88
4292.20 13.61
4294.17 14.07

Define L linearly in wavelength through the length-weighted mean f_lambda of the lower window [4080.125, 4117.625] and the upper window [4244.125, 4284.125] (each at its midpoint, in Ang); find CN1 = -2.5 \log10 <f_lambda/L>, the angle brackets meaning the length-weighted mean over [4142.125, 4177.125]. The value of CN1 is 0.14 mag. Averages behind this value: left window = 19.6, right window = 14.7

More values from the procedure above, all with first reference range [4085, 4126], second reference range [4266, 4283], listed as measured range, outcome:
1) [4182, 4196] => 0.096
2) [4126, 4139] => 0.218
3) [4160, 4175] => 0.124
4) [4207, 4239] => 0.049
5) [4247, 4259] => 0.094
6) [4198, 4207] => 0.186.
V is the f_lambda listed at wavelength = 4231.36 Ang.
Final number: 13.67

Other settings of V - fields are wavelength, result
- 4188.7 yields 14.57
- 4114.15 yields 14.29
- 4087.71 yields 16.83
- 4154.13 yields 16.86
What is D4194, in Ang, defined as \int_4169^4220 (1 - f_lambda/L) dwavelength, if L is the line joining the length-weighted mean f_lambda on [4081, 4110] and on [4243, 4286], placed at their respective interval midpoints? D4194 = 6.8 Ang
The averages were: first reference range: 21.1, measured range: 15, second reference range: 14.7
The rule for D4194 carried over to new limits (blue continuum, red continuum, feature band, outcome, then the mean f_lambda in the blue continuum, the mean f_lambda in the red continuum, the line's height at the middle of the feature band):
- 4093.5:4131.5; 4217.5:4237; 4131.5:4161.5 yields 4.02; 19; 15.7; 18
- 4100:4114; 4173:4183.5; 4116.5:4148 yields 9.62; 24.9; 15.5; 21.5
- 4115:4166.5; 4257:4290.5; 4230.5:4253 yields 0.51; 15.3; 14.8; 14.9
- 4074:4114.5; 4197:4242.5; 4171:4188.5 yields 0.89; 19.3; 15.1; 16.5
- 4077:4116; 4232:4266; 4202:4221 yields 1.67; 19.5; 14.7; 15.9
